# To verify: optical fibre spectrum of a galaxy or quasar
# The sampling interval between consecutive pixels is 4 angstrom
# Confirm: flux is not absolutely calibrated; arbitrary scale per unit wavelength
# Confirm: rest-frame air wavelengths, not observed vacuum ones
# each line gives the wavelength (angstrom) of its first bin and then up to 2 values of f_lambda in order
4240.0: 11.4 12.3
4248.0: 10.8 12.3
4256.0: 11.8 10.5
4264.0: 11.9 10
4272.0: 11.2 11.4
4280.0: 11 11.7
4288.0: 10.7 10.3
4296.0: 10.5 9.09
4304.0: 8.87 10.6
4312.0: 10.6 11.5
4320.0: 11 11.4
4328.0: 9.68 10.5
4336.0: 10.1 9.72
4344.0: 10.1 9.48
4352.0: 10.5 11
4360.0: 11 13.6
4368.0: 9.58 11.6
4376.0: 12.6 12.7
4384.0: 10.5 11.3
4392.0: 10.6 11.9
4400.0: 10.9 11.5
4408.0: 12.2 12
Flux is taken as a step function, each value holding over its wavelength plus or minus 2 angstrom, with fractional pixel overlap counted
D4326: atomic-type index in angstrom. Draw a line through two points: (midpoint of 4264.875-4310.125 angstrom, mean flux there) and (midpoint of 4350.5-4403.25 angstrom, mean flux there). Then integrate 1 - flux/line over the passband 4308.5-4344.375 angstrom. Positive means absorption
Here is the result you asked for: 1.2 angstrom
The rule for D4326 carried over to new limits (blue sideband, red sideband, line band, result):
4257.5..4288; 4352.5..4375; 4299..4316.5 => 1.74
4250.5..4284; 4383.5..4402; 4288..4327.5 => 2.81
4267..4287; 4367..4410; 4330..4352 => 2.47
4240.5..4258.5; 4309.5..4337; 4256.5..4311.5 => 3.06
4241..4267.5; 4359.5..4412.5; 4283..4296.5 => 0.88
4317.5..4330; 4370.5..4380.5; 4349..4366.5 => 0.60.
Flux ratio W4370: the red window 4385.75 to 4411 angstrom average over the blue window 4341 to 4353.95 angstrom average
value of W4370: 1.14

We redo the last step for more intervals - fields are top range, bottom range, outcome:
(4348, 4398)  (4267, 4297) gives 1.04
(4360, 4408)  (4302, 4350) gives 1.12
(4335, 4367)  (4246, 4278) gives 0.95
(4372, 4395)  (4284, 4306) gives 1.15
